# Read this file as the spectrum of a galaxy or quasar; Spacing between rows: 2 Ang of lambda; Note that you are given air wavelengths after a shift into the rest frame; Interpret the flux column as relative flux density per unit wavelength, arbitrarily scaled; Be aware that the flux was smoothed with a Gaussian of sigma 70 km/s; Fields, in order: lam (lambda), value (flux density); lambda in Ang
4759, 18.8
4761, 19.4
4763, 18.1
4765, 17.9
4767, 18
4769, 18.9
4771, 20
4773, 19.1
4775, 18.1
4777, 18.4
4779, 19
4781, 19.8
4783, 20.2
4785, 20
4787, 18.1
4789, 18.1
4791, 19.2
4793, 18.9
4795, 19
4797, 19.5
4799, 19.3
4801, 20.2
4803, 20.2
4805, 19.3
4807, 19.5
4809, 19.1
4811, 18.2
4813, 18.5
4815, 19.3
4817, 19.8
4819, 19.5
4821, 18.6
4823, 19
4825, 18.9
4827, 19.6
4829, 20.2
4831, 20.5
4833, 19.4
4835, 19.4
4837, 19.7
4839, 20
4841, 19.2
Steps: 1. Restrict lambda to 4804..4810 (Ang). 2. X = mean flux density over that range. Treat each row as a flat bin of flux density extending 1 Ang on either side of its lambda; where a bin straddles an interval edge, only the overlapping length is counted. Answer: 19.3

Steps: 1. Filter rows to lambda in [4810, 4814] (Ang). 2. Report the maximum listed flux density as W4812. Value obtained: 18.5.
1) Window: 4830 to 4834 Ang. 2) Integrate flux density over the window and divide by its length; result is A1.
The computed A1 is 19.9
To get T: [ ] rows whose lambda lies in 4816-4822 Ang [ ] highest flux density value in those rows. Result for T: 19.8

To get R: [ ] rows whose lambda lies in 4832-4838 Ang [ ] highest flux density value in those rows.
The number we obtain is 19.7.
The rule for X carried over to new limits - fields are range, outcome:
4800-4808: 19.8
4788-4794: 18.7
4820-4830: 19.3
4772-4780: 18.6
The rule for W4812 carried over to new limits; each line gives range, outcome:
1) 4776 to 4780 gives 19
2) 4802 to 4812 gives 20.2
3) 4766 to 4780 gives 20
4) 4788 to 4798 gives 19.5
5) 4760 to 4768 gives 19.4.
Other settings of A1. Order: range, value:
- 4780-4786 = 20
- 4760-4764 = 18.8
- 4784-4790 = 18.7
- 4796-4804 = 19.8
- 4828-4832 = 20.4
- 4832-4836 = 19.4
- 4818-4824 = 19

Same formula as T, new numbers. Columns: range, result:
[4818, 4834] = 20.5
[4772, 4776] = 19.1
